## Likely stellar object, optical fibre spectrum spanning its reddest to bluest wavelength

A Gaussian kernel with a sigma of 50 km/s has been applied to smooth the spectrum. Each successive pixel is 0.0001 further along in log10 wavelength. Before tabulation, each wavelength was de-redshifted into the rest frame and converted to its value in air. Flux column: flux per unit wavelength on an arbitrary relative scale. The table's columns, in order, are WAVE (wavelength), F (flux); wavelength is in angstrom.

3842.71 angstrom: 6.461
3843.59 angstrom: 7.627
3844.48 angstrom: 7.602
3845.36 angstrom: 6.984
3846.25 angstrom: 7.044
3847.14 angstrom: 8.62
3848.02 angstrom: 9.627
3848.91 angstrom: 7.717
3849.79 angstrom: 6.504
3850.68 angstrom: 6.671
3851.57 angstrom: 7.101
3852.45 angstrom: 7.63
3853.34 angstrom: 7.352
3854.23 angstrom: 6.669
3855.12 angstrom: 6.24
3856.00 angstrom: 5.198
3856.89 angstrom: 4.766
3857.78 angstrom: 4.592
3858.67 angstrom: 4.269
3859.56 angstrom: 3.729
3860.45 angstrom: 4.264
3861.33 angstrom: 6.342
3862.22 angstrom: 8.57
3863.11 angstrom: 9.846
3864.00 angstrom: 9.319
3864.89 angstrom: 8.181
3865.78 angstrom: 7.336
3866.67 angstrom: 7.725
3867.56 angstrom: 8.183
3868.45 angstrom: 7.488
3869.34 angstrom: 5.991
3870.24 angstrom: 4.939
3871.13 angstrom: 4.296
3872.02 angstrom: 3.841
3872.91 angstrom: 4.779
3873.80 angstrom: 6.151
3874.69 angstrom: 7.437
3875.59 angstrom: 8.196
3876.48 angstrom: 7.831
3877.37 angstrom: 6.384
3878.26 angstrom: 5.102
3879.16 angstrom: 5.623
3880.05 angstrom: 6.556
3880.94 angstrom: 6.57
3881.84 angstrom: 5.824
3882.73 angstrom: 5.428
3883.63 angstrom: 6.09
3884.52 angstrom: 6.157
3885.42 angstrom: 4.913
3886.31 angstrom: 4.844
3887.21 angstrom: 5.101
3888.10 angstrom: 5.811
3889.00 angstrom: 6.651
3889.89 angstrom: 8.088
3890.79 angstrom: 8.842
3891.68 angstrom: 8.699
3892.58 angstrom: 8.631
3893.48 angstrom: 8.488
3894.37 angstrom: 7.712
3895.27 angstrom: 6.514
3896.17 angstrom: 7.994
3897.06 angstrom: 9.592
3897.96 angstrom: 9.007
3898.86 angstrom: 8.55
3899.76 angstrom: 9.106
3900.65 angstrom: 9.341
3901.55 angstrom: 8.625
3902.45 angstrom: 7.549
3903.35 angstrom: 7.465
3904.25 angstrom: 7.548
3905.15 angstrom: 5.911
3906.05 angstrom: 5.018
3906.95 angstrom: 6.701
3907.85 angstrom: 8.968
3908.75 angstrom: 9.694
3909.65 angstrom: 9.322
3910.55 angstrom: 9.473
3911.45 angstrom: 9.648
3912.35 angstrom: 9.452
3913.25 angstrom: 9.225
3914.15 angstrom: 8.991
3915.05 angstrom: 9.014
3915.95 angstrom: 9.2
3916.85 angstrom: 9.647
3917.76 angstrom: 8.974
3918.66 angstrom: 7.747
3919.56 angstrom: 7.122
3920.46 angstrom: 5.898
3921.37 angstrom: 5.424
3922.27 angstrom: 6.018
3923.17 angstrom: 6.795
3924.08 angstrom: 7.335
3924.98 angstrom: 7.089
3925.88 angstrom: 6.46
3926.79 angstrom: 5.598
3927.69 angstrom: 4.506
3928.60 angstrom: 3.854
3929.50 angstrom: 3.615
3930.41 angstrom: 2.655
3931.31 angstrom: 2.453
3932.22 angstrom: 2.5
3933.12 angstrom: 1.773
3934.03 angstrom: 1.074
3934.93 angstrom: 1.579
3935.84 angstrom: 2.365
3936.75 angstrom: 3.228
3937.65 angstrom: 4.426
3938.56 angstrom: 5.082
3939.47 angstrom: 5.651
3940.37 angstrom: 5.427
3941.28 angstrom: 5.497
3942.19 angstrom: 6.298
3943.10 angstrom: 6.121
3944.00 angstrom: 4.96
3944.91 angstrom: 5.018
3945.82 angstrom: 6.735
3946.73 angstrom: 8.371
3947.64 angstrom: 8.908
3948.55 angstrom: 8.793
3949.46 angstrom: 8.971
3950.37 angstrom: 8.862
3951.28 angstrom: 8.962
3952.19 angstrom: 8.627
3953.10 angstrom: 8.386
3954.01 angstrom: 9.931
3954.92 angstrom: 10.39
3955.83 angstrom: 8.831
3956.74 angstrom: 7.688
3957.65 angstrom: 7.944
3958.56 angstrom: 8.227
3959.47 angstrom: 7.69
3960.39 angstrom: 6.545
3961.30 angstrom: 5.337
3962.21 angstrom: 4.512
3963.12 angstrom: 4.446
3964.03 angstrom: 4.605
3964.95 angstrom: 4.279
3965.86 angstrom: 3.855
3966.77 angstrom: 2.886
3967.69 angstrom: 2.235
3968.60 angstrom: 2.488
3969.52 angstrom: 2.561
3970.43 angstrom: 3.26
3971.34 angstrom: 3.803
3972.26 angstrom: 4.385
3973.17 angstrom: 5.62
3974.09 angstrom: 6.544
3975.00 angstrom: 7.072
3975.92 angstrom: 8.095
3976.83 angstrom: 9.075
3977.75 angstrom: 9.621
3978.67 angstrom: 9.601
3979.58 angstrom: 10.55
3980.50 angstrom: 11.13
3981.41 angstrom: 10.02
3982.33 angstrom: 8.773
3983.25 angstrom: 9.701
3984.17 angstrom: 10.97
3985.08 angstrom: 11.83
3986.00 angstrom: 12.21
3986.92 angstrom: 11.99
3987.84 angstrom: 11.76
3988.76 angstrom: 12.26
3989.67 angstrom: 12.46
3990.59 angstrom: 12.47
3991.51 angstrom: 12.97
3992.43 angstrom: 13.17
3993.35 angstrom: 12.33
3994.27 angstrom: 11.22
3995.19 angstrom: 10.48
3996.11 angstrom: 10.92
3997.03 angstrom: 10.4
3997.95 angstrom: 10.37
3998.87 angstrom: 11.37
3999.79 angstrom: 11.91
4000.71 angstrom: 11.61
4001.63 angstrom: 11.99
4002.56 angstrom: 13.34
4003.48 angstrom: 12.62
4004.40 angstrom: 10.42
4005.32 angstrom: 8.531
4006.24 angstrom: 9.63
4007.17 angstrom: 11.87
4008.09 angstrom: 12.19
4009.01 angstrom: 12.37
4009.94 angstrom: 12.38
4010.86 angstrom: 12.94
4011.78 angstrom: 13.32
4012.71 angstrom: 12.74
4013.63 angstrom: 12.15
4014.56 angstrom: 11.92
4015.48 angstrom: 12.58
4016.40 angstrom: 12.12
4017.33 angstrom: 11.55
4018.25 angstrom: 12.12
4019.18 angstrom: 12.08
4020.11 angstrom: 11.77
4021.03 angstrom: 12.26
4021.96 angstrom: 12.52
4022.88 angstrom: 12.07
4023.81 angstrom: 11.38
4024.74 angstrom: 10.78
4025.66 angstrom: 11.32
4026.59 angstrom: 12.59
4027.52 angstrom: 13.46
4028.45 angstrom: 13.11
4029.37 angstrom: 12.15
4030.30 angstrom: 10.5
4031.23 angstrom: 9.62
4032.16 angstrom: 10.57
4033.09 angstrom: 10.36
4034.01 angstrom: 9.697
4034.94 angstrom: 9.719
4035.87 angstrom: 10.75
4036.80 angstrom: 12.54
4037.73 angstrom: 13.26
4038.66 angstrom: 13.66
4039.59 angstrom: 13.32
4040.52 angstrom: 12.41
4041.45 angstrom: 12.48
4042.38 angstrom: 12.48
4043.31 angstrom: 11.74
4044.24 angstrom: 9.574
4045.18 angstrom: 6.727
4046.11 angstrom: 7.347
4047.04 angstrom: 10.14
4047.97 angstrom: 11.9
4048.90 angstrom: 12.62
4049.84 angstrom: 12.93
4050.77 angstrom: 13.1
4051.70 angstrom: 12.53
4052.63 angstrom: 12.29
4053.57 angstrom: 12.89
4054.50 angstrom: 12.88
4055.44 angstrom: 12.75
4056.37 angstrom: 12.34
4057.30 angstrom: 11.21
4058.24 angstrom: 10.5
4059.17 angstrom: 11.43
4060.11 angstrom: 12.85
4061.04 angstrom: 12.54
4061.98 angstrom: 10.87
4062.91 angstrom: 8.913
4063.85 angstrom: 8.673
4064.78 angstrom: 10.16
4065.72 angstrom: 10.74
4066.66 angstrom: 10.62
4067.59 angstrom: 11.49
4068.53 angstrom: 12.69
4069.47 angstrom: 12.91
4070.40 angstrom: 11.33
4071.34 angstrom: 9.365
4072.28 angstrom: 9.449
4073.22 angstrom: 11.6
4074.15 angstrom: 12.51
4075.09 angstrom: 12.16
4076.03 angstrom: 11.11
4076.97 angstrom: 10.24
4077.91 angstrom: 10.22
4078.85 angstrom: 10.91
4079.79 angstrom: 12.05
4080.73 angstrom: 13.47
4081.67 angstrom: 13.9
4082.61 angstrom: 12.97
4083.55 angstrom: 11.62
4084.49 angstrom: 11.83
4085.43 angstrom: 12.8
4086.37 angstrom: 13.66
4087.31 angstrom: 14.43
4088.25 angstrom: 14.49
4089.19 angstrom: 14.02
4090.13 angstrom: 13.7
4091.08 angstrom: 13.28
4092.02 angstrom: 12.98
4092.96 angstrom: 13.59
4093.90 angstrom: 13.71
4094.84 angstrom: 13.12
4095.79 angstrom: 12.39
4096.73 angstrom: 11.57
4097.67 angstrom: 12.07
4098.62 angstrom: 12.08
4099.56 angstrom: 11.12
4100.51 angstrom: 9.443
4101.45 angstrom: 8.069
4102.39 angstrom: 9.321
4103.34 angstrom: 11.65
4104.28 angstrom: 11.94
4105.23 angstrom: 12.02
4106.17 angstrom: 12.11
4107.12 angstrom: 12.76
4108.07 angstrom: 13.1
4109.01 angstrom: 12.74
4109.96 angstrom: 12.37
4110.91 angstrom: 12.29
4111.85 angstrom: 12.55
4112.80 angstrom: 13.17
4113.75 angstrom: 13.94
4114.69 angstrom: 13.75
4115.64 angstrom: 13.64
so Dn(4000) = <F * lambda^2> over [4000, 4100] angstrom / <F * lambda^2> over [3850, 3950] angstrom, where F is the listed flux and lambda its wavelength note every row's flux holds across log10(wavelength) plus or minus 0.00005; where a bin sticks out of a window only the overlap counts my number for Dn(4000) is 1.94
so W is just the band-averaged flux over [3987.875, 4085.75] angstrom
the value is 11.6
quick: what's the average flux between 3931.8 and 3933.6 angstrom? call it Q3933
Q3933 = 2.12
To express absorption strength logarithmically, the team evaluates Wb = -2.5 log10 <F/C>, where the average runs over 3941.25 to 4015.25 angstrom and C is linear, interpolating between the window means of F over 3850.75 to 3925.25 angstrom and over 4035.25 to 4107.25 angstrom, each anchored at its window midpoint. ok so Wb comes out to 0.060 mag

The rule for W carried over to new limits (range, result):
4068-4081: 11.4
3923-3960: 6.06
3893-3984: 6.8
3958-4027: 9.78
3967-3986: 7.43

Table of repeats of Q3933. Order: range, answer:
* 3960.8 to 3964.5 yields 4.75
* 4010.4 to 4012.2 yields 13.2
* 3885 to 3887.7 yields 4.98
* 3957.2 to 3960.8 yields 7.6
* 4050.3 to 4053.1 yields 12.7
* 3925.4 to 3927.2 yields 6.05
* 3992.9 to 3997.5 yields 11.1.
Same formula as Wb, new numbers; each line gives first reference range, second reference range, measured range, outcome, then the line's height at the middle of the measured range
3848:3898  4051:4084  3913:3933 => 0.250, 7.94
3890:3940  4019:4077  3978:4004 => -0.205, 9.46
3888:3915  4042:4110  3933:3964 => 0.399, 9.21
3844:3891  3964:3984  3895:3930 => -0.173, 6.51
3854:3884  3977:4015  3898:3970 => 0.323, 8.93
